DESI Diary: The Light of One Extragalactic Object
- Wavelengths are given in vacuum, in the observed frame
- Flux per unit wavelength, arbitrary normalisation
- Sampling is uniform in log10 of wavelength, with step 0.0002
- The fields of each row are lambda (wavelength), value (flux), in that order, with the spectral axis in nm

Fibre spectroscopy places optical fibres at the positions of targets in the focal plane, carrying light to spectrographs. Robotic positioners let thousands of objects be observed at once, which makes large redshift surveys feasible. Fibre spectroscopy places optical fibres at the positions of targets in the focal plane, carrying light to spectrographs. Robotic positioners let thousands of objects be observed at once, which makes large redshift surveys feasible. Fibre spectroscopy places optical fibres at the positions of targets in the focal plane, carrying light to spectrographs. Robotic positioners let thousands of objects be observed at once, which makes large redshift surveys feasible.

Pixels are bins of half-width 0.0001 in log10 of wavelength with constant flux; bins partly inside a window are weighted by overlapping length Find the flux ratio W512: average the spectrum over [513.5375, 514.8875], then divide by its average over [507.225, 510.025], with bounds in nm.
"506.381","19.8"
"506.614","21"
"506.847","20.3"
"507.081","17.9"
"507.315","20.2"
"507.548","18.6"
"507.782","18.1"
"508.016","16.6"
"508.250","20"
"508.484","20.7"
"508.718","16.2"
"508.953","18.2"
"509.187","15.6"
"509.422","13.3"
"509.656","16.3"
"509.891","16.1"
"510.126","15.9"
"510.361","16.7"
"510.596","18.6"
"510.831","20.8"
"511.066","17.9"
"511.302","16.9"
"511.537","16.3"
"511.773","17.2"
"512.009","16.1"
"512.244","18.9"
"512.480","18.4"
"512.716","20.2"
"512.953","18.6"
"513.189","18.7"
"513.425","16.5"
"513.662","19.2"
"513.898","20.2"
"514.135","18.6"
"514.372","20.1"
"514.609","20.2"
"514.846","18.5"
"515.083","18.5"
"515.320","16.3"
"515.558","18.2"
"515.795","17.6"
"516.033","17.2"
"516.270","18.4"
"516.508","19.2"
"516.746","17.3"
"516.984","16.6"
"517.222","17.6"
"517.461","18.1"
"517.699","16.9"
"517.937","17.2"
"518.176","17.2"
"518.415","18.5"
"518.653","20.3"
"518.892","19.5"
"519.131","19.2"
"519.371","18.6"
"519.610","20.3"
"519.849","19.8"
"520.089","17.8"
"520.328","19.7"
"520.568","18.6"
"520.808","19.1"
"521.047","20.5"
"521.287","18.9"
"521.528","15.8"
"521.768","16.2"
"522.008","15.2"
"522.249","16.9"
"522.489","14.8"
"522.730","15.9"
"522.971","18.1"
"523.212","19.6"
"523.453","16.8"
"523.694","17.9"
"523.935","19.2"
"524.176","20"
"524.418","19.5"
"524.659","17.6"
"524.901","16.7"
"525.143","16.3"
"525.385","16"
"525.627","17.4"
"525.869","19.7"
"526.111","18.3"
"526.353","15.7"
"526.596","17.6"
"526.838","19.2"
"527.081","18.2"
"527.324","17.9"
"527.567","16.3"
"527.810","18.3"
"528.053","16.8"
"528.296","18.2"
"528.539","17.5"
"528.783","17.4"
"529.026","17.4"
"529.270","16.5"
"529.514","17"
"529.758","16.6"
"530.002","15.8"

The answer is 1.12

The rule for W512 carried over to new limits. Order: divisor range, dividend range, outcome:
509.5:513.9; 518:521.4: 1.08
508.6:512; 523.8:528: 1.06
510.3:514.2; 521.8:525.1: 0.96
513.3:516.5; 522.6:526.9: 0.97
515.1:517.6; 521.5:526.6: 0.98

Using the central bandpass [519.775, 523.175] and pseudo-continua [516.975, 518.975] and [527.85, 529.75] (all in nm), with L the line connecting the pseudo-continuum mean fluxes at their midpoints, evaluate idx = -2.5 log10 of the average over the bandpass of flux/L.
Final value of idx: 0.01 mag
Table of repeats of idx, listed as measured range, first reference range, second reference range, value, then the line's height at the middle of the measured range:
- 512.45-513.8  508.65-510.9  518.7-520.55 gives -0.06 mag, 17.6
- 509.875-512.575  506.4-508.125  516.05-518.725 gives 0.06 mag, 18.6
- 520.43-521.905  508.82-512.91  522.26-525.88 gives -0.04 mag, 17.5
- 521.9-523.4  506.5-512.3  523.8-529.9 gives 0.06 mag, 17.7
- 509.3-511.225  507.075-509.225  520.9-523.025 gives 0.07 mag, 18.1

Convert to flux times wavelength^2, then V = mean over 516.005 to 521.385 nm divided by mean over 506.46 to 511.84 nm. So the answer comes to 1.08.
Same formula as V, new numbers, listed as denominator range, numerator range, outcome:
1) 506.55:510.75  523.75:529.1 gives 1.07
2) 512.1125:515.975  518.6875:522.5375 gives 1.01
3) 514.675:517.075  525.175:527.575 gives 1.03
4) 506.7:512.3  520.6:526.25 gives 1.06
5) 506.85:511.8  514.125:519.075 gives 1.06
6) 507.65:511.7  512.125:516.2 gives 1.09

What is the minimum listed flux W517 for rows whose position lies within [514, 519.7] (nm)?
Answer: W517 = 16.3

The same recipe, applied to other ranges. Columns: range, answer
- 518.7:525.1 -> 14.8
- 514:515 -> 18.5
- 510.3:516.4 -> 16.1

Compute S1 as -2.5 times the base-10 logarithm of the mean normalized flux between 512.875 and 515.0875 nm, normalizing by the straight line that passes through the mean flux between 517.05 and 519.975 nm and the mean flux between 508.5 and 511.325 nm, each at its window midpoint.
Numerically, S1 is -0.07 mag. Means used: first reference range 17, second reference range 18.6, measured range 18.9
